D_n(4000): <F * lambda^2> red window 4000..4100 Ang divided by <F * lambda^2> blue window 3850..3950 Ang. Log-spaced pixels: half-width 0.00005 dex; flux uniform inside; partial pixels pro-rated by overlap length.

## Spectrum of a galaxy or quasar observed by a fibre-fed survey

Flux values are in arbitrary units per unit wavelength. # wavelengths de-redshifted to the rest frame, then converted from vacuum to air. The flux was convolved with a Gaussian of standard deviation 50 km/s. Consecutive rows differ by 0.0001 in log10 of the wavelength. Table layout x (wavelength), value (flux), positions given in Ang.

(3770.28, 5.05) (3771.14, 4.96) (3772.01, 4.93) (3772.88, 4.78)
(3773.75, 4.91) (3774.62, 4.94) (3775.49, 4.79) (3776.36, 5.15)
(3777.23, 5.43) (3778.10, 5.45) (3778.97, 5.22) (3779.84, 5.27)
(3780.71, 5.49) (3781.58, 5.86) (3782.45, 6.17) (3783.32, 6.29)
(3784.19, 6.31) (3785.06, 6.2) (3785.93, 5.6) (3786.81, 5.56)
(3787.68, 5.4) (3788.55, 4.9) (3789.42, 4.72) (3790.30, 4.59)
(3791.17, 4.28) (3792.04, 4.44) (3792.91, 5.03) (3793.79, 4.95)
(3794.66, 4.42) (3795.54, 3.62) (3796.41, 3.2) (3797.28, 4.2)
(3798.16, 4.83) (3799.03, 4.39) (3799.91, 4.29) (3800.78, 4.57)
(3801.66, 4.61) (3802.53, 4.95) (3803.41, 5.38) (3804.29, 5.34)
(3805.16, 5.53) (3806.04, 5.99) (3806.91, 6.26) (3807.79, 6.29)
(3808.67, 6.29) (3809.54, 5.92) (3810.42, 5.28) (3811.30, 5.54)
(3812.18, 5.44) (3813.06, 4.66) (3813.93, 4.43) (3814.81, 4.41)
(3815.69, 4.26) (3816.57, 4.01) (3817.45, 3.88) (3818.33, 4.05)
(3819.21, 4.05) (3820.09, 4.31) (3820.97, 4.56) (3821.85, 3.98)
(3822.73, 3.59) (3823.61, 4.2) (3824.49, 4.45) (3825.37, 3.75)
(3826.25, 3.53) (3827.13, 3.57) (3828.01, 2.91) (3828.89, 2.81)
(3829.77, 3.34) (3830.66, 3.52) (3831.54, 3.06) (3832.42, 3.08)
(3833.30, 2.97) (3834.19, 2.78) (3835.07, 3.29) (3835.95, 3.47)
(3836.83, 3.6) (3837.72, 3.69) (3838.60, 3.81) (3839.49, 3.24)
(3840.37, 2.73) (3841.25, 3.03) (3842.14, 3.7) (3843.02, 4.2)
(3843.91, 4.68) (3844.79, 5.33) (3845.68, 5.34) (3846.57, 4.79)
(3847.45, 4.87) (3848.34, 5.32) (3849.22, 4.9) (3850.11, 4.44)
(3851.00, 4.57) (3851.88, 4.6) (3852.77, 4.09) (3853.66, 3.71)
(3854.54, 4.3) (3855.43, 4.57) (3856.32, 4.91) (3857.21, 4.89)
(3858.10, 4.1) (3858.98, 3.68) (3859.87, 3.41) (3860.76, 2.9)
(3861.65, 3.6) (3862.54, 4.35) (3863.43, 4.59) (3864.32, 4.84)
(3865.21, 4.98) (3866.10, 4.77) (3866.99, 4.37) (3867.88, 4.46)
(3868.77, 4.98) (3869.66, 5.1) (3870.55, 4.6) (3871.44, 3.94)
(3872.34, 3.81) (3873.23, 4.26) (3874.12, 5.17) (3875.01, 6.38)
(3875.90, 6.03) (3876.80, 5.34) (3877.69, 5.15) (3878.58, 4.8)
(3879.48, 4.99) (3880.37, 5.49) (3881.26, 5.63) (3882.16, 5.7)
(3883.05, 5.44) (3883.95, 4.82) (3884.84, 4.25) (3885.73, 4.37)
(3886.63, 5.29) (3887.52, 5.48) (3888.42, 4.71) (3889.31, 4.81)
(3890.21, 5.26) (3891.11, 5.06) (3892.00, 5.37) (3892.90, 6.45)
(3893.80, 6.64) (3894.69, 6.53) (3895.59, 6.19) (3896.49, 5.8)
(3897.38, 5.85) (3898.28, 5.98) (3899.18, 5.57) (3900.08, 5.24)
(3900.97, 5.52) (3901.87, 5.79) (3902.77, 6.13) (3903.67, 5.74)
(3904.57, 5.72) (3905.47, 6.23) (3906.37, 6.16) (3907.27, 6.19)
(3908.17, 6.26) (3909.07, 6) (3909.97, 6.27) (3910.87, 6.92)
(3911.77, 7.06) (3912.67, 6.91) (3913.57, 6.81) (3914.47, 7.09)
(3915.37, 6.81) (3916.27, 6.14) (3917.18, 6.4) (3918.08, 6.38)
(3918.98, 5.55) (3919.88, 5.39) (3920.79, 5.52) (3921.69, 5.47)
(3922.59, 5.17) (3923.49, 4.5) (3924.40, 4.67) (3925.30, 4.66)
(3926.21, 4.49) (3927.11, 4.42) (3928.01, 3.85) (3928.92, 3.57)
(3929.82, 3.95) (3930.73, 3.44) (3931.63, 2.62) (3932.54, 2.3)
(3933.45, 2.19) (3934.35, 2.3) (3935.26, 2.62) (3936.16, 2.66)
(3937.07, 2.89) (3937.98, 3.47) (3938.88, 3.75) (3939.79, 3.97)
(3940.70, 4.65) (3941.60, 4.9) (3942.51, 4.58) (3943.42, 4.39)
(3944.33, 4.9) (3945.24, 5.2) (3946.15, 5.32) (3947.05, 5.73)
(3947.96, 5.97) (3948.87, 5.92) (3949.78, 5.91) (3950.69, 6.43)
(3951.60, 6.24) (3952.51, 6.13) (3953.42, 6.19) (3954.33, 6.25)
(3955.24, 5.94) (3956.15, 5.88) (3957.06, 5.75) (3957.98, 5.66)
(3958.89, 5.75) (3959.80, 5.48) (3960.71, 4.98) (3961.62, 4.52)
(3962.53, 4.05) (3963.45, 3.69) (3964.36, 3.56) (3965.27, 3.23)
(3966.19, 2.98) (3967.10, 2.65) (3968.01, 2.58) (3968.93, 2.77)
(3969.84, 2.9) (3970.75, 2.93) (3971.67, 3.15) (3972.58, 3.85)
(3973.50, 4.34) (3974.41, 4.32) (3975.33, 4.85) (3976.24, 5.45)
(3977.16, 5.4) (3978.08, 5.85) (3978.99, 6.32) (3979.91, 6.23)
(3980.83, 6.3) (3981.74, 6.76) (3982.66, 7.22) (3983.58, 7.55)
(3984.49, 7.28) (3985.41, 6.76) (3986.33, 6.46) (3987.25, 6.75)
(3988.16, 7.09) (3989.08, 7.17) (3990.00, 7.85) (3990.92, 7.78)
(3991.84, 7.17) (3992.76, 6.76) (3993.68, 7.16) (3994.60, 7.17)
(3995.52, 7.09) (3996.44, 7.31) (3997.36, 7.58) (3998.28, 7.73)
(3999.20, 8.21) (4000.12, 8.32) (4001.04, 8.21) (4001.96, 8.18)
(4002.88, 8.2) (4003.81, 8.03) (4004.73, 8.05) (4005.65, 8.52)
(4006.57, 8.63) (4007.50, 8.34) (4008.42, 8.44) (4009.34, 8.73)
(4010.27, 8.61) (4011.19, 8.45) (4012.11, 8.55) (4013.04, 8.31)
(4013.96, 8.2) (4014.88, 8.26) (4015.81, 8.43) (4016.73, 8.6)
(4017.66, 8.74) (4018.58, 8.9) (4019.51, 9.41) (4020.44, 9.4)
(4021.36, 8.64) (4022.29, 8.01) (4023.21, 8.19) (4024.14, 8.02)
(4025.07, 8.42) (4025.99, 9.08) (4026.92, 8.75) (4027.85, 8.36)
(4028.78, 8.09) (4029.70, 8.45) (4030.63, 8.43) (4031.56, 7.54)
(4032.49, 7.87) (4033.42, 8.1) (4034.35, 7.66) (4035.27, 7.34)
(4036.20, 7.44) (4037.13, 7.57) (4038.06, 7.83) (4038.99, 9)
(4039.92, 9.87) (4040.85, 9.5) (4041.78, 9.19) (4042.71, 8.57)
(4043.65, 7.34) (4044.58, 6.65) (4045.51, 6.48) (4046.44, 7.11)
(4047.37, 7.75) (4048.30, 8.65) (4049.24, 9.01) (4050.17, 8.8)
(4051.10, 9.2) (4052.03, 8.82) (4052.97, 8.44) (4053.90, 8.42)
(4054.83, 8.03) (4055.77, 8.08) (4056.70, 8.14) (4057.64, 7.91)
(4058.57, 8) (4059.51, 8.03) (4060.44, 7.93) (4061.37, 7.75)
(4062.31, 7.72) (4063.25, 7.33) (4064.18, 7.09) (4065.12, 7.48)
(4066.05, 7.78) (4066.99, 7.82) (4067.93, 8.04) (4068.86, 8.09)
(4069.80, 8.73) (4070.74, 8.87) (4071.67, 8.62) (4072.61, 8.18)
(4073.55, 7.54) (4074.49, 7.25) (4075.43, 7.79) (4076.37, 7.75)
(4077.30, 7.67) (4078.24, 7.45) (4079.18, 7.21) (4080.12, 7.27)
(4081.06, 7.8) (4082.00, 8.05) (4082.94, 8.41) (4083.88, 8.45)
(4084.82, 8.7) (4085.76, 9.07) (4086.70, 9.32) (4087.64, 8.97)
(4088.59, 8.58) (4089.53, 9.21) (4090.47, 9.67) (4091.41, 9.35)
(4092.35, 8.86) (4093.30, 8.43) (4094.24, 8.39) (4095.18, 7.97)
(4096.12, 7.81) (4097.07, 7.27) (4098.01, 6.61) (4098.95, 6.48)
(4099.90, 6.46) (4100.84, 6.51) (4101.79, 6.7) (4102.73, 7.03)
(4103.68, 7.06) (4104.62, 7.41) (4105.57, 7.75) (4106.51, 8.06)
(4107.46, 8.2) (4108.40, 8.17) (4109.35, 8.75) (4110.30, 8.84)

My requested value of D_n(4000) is 1.78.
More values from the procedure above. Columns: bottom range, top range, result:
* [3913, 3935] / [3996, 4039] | 1.84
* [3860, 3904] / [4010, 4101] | 1.73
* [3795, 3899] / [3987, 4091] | 1.95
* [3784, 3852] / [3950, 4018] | 1.58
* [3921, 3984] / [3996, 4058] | 1.86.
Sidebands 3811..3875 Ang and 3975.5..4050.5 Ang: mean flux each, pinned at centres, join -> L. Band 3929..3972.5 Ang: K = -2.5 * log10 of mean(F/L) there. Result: 0.44 mag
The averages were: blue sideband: 4.14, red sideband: 7.86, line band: 4.32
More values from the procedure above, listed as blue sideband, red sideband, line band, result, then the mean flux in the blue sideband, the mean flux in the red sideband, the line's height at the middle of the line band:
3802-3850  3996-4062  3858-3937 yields 0.12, 4.3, 8.26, 5.7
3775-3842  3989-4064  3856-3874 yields 0.25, 4.53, 8.15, 5.46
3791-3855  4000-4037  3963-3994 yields 0.37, 4.31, 8.34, 7.52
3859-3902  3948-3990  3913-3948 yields 0.14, 5.07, 5.31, 5.21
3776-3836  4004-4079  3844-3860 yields 0.17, 4.64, 8.2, 5.33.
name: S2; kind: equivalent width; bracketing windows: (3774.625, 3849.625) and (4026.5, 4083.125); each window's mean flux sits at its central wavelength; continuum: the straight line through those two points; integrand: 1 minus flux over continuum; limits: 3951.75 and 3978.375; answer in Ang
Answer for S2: 8.7 Ang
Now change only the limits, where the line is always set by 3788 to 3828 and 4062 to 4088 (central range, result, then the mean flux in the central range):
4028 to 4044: -1.51 Ang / 8.23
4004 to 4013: -1.61 Ang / 8.46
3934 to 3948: 4.78 Ang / 4.17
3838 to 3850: 1.86 Ang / 4.3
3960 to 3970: 4.69 Ang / 3.51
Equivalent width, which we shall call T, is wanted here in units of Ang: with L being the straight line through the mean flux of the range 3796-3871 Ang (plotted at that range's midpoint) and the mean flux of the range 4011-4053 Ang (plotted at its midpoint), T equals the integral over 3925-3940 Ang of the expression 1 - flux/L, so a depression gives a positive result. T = 7.1 Ang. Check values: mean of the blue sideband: 4.32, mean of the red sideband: 8.33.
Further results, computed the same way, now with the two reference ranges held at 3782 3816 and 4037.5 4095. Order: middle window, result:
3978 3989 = 0.75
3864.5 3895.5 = 4.64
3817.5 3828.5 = 3.00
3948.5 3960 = 1.55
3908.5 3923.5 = 0.62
